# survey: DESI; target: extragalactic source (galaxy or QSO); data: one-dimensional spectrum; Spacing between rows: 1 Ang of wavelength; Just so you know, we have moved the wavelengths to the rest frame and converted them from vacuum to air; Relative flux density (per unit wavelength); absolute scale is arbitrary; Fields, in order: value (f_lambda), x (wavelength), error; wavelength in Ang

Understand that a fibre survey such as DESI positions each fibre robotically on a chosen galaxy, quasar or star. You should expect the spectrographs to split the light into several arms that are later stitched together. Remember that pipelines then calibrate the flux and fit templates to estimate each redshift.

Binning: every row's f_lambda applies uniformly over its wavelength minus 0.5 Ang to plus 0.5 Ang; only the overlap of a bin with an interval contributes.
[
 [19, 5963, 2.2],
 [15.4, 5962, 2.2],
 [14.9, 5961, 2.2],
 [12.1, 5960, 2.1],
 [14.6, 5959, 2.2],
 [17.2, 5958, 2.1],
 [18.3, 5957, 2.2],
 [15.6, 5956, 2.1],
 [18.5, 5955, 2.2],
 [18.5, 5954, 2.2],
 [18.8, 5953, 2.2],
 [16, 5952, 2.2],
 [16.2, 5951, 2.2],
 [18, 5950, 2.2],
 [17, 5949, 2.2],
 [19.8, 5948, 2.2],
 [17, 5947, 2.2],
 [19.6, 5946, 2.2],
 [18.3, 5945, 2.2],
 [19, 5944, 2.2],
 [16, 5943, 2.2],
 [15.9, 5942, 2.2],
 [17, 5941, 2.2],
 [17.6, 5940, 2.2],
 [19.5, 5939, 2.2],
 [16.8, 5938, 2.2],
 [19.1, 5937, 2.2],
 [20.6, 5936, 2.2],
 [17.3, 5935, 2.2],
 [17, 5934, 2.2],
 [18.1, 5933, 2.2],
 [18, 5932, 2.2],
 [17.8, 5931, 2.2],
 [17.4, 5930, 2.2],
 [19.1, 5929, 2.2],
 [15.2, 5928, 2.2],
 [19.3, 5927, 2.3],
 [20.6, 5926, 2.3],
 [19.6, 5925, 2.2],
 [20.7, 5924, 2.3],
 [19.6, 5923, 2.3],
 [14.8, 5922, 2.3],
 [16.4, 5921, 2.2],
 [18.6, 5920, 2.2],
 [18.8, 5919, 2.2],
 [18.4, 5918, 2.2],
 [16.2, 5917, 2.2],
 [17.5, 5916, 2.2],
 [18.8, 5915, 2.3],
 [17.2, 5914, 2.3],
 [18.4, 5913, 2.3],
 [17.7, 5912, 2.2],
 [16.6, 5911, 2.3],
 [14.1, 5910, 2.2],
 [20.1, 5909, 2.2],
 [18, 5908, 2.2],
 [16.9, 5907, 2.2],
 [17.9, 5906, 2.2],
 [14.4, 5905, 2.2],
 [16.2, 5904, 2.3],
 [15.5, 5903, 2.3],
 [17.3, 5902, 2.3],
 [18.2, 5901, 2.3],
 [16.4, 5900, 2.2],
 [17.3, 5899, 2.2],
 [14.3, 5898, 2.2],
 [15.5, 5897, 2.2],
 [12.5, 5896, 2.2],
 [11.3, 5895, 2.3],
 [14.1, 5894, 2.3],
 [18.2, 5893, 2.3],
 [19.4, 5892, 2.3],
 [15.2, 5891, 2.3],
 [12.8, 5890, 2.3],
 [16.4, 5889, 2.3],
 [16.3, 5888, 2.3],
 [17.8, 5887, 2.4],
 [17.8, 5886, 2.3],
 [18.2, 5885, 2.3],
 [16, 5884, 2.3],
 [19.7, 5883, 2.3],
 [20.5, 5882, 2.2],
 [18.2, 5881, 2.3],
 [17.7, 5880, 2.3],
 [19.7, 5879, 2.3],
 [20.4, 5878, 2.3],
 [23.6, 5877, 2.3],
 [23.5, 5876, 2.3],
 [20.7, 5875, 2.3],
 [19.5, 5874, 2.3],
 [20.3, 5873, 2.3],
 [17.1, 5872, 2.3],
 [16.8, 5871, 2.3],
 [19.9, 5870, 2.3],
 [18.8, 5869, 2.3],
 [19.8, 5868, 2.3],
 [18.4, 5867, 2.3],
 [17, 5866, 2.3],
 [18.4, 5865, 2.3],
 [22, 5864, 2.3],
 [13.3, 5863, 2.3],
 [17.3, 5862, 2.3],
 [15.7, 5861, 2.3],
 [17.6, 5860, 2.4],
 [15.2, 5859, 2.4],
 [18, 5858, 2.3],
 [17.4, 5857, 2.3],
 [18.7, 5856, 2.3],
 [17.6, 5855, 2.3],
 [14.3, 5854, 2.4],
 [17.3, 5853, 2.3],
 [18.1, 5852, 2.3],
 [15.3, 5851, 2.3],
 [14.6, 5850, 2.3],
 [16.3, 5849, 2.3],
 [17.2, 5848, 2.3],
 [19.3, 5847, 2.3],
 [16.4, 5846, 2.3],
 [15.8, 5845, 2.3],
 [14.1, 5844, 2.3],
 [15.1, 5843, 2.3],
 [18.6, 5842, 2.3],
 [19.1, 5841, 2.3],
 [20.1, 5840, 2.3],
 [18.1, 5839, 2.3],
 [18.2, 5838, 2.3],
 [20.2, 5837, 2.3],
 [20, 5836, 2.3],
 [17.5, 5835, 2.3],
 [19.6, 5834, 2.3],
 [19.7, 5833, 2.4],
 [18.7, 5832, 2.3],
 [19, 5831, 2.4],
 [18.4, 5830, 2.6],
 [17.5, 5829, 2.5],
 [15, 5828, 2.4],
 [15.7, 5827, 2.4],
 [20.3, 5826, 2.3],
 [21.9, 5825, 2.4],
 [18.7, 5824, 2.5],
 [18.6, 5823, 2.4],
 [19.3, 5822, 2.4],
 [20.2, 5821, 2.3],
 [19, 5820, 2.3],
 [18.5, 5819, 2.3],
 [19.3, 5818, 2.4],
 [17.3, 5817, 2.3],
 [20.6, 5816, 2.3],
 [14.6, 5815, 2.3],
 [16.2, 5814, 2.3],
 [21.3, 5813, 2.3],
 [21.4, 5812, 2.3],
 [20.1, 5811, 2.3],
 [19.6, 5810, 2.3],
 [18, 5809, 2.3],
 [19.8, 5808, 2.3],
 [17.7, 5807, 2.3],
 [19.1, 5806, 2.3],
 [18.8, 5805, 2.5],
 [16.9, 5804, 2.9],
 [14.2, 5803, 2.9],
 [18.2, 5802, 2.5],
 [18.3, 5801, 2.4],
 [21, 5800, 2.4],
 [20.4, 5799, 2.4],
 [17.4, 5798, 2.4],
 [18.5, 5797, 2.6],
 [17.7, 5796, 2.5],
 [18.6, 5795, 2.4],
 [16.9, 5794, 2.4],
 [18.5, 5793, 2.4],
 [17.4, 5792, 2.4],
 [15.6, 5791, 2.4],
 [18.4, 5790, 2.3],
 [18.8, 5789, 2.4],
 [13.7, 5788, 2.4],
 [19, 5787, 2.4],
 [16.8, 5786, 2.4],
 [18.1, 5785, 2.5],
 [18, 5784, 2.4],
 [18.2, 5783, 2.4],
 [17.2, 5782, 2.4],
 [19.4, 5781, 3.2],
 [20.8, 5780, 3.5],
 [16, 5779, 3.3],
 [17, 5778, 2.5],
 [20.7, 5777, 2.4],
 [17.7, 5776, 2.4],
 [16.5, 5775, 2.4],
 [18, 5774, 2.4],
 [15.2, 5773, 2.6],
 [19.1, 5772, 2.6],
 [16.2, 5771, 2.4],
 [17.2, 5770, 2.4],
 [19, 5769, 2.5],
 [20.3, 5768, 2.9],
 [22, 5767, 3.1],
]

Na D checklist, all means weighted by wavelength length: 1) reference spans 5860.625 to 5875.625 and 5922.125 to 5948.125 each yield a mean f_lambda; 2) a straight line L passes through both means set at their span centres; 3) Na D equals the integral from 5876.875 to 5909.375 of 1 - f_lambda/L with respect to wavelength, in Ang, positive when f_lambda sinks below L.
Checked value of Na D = 2.4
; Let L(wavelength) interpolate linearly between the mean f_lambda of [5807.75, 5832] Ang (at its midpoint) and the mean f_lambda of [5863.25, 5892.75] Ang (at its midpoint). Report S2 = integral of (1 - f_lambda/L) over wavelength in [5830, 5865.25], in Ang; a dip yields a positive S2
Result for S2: 2.2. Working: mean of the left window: 18.8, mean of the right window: 18.6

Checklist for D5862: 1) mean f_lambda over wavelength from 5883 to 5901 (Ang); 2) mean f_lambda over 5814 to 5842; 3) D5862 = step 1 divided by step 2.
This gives 0.86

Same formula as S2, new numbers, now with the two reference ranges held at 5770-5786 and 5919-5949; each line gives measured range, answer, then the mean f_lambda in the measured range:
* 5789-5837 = -1.7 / 18.5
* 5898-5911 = 0.9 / 16.7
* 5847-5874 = 0.8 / 17.5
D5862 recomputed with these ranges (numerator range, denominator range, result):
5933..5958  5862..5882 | 0.93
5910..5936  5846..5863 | 1.07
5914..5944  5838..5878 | 1.01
